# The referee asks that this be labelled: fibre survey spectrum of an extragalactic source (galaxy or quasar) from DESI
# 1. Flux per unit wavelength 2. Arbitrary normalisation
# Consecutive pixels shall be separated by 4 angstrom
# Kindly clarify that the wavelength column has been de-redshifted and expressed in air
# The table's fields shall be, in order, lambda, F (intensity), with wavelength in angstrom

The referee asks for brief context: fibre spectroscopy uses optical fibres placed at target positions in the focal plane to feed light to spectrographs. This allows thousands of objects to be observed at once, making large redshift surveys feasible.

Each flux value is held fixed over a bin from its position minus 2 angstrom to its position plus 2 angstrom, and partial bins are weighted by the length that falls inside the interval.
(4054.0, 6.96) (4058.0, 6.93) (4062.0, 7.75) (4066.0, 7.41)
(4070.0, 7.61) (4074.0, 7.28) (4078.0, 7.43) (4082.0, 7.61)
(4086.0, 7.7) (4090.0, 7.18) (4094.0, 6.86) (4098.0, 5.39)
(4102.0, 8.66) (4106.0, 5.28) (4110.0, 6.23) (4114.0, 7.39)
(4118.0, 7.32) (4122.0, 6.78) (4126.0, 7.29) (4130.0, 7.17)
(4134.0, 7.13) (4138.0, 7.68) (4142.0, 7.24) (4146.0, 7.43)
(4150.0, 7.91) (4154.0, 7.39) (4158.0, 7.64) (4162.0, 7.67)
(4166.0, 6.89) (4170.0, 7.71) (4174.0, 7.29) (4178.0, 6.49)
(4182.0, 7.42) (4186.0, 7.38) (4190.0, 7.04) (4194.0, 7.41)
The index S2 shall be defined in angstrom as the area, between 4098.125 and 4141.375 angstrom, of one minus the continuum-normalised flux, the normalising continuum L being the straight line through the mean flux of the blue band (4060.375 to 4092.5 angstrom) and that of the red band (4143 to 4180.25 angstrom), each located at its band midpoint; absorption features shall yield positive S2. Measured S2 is 2.4 angstrom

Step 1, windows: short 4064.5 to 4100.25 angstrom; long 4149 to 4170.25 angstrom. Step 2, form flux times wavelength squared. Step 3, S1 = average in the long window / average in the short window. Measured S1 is 1.1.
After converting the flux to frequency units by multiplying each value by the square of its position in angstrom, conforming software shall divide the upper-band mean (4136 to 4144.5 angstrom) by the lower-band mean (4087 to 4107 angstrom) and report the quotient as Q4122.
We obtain 1.1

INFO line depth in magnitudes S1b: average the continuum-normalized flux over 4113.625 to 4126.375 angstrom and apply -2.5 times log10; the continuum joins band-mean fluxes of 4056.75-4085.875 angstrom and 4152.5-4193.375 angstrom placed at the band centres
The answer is 0.03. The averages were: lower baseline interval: 7.46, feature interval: 7.16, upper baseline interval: 7.29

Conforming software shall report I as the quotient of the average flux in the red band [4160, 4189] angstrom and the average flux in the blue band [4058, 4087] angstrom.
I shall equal 0.97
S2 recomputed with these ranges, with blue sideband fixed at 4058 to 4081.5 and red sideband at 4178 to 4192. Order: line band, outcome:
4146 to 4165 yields -0.91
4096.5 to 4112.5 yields 1.99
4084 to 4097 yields 0.53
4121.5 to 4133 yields 0.30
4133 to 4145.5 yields -0.16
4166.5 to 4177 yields -0.17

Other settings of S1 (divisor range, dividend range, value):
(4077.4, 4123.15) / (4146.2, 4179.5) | 1.09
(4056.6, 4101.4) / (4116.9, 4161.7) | 1.05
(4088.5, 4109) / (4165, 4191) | 1.13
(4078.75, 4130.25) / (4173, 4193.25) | 1.06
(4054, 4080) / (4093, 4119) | 0.93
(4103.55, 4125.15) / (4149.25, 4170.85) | 1.15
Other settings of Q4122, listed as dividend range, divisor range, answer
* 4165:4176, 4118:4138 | 1.04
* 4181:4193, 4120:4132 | 1.06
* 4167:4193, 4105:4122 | 1.12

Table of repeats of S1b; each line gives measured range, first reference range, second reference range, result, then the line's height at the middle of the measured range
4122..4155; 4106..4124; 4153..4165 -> -0.03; 7.16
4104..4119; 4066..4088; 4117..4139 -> 0.13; 7.3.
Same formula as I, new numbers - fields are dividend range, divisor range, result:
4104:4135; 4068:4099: 0.95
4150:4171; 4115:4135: 1.05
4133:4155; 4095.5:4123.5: 1.11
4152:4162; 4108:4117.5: 1.10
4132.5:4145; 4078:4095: 1.00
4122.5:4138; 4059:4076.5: 0.97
